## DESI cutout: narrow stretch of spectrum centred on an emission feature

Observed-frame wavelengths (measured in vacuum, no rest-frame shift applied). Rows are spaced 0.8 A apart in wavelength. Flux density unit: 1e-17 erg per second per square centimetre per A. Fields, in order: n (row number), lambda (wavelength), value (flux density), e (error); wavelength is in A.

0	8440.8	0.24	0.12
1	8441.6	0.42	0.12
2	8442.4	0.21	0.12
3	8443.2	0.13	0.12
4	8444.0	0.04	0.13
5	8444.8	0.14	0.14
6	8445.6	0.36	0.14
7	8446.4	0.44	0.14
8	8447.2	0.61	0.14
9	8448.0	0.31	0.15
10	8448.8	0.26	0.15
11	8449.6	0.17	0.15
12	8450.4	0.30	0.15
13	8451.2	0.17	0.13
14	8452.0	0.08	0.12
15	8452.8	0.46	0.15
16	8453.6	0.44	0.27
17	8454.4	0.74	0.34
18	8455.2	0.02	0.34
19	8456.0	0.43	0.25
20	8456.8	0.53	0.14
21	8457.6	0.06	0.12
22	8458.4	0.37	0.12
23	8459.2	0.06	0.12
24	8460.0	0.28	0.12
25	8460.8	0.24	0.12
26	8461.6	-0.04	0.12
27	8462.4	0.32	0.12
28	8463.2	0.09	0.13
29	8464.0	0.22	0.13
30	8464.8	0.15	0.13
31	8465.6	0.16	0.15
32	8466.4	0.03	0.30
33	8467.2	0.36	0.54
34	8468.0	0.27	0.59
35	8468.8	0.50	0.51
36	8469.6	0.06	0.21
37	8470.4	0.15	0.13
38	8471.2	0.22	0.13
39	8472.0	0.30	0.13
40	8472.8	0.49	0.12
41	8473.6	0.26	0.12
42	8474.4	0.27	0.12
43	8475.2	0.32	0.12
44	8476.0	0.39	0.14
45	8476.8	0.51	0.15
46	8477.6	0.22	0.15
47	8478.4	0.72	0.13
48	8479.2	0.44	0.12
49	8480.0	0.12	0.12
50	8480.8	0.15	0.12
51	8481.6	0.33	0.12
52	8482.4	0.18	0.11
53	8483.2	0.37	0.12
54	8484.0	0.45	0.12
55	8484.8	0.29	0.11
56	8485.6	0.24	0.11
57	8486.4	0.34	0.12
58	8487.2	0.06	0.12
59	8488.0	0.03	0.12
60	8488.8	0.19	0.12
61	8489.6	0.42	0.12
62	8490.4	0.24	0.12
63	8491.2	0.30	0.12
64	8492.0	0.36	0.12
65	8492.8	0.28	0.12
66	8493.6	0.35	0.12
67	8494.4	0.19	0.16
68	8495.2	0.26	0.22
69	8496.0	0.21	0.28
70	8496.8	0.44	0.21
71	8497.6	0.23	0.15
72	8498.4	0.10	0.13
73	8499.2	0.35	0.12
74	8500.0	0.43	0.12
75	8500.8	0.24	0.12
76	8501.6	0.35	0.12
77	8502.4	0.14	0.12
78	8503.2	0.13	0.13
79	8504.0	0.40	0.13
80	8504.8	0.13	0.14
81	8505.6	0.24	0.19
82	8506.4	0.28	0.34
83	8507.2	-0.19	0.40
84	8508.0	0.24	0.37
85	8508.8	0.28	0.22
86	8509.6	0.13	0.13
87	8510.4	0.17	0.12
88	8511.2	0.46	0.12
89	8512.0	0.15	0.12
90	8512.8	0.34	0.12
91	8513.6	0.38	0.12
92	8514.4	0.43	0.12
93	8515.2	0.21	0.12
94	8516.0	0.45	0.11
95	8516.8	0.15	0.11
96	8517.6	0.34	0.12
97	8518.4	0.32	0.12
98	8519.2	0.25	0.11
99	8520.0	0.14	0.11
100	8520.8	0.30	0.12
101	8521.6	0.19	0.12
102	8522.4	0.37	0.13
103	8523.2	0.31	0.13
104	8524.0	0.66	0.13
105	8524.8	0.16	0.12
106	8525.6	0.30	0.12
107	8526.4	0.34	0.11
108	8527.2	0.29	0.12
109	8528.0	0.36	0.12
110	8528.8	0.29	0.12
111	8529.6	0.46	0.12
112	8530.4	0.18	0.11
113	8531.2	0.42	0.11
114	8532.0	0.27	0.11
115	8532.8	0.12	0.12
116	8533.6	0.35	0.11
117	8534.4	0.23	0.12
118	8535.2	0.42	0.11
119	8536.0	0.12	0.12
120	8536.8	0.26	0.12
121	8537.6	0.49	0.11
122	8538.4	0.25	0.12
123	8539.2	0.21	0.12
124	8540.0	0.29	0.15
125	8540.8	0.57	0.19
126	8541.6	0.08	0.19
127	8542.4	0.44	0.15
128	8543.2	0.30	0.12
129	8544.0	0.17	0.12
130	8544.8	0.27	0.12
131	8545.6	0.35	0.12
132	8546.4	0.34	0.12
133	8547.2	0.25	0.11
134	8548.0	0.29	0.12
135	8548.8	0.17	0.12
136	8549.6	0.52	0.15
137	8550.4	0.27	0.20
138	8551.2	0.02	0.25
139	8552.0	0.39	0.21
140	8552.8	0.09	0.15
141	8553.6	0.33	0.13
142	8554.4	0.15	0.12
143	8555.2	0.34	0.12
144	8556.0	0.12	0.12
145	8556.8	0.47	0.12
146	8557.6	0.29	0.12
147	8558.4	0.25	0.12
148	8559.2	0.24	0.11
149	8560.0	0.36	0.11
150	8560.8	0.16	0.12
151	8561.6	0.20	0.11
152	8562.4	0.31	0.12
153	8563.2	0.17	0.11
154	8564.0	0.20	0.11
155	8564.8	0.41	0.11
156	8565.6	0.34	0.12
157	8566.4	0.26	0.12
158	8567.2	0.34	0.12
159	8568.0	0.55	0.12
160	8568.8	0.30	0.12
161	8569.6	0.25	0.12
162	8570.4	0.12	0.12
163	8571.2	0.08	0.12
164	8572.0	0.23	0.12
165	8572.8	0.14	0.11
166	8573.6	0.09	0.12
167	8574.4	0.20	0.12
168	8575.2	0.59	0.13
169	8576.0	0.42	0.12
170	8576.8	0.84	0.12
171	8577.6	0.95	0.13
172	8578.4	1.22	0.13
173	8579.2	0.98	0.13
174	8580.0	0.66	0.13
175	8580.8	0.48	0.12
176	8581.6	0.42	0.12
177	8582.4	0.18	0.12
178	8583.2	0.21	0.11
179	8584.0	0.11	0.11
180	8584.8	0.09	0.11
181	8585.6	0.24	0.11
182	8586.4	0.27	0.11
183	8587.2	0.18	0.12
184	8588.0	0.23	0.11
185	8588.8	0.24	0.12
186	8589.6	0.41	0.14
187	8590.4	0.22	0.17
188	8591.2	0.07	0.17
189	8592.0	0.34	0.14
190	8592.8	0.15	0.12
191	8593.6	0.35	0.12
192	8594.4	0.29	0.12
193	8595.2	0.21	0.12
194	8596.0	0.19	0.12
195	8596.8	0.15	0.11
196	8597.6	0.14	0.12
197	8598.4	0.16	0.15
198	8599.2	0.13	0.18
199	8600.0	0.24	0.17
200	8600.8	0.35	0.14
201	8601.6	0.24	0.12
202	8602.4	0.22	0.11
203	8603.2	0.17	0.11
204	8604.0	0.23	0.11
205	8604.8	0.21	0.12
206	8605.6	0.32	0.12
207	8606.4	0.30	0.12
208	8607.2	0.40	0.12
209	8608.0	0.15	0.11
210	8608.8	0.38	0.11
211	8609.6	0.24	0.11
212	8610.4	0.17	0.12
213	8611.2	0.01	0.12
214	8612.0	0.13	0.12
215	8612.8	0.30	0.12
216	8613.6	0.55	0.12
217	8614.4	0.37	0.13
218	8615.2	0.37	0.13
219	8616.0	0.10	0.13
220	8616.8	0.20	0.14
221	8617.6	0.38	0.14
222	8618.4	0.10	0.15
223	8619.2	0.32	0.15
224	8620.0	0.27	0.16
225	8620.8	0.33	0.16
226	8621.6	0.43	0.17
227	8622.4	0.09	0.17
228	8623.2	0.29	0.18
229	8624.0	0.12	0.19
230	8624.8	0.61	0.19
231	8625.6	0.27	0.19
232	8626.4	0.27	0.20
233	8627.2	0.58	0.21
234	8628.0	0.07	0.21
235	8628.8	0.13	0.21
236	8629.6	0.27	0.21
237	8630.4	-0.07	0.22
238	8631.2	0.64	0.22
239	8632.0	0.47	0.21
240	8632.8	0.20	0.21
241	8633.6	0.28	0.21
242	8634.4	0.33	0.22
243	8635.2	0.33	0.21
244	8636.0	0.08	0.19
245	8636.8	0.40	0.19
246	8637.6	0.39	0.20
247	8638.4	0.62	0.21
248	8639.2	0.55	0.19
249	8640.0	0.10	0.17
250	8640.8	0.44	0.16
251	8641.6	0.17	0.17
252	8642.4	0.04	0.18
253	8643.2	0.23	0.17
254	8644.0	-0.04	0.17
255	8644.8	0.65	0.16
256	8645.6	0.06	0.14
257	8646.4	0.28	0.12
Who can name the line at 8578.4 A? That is H-gamma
